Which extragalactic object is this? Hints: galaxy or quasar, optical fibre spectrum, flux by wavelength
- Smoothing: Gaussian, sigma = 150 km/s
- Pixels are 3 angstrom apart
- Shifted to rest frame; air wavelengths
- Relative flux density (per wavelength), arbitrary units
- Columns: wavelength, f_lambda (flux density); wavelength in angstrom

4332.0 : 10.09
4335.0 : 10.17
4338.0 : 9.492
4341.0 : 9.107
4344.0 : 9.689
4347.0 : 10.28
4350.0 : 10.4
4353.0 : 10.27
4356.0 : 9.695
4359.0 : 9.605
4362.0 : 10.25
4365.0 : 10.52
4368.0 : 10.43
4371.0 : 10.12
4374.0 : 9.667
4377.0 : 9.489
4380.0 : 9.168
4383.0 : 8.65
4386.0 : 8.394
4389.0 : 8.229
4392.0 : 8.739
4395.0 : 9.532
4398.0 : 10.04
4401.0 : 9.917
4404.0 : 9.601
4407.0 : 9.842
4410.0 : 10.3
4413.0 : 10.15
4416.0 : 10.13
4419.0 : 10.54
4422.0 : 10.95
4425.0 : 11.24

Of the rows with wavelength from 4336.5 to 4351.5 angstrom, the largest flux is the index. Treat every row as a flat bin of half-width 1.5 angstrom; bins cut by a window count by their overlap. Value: 10.4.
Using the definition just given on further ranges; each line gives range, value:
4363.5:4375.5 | 10.52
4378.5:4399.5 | 10.04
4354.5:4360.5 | 9.695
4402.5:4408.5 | 9.842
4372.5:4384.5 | 9.667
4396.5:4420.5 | 10.54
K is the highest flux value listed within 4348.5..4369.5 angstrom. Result 10.52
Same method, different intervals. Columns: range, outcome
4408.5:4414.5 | 10.3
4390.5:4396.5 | 9.532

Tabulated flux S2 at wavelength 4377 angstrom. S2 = 9.489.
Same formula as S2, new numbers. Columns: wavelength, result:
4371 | 10.12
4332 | 10.09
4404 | 9.601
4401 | 9.917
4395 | 9.532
